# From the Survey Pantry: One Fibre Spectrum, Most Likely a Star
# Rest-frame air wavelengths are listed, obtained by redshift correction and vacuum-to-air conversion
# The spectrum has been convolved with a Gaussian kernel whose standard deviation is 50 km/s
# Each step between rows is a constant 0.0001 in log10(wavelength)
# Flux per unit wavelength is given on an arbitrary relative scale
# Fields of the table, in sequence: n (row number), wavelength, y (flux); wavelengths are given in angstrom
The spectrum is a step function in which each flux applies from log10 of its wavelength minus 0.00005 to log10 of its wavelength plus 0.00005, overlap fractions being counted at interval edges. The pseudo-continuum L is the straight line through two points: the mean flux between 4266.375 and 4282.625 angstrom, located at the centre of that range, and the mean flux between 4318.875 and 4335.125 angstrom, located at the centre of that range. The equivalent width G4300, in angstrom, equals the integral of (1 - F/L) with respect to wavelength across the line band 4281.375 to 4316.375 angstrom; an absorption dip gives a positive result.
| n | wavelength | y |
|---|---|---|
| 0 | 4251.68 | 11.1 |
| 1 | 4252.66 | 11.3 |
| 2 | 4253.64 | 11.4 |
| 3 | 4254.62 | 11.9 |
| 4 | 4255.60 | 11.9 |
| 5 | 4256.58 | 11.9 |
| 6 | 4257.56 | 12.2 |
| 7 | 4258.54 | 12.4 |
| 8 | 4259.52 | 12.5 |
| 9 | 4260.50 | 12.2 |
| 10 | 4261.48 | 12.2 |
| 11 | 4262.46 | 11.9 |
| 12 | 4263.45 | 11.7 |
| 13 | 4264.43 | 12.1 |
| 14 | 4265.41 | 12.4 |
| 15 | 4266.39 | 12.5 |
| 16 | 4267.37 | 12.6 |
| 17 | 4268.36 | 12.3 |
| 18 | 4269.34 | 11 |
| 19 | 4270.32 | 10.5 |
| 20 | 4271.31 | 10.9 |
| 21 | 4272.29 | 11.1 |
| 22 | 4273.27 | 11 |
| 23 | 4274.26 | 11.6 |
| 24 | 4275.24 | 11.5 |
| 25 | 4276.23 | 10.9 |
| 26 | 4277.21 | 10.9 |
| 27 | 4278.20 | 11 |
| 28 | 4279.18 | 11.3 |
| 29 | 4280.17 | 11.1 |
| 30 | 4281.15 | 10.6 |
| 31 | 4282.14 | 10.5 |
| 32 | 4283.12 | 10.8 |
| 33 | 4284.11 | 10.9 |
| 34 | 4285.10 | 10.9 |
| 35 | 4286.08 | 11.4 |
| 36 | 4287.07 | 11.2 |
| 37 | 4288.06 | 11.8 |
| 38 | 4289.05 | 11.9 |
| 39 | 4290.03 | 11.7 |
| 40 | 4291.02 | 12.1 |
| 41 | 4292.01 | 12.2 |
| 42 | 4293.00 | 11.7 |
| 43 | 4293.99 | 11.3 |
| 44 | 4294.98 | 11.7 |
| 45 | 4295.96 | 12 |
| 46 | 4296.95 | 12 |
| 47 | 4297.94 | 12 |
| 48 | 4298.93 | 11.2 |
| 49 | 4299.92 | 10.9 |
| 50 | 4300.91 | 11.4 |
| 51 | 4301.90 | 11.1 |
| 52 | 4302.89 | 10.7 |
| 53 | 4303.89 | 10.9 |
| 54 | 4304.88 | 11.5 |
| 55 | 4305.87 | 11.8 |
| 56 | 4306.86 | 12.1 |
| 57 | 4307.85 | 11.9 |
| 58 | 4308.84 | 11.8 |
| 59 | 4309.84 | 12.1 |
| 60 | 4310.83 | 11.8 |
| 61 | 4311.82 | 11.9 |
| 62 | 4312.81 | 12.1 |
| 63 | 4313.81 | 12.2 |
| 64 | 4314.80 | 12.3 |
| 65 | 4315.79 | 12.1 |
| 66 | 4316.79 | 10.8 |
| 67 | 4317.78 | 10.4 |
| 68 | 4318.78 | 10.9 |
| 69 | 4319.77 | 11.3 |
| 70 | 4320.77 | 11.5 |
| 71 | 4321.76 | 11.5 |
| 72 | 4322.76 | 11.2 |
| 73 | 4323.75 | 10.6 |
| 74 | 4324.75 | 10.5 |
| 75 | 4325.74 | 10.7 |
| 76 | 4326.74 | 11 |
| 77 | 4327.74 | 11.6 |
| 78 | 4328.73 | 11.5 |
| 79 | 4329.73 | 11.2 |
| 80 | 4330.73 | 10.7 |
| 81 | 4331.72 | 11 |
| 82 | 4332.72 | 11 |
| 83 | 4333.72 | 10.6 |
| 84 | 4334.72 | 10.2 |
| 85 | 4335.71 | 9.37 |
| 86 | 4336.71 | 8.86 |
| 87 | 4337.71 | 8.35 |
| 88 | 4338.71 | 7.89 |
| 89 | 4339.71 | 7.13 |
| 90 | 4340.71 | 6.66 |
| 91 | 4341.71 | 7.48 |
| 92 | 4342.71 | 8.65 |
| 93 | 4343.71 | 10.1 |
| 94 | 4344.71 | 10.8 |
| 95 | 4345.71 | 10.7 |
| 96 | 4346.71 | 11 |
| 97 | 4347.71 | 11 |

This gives -1.5 angstrom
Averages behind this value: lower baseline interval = 11.2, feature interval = 11.6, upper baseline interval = 11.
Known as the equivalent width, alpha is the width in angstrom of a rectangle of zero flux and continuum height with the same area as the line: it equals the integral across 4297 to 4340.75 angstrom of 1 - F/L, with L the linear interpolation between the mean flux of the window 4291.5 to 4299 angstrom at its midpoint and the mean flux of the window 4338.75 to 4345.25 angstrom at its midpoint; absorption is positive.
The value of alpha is -3.60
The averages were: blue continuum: 11.8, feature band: 10.9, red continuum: 8.44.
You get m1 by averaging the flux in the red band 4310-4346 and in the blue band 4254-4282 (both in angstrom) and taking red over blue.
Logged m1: 0.9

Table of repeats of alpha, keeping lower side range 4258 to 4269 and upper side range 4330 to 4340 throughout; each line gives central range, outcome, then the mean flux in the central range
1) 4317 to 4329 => -1.2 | 11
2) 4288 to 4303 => -0.8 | 11.6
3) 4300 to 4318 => -1.8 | 11.6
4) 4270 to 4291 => 0.8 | 11.1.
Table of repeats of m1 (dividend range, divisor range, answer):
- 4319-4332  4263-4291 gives 0.98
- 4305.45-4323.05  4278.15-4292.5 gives 1.03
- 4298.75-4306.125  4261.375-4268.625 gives 0.91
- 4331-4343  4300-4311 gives 0.78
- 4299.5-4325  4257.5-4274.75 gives 0.97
